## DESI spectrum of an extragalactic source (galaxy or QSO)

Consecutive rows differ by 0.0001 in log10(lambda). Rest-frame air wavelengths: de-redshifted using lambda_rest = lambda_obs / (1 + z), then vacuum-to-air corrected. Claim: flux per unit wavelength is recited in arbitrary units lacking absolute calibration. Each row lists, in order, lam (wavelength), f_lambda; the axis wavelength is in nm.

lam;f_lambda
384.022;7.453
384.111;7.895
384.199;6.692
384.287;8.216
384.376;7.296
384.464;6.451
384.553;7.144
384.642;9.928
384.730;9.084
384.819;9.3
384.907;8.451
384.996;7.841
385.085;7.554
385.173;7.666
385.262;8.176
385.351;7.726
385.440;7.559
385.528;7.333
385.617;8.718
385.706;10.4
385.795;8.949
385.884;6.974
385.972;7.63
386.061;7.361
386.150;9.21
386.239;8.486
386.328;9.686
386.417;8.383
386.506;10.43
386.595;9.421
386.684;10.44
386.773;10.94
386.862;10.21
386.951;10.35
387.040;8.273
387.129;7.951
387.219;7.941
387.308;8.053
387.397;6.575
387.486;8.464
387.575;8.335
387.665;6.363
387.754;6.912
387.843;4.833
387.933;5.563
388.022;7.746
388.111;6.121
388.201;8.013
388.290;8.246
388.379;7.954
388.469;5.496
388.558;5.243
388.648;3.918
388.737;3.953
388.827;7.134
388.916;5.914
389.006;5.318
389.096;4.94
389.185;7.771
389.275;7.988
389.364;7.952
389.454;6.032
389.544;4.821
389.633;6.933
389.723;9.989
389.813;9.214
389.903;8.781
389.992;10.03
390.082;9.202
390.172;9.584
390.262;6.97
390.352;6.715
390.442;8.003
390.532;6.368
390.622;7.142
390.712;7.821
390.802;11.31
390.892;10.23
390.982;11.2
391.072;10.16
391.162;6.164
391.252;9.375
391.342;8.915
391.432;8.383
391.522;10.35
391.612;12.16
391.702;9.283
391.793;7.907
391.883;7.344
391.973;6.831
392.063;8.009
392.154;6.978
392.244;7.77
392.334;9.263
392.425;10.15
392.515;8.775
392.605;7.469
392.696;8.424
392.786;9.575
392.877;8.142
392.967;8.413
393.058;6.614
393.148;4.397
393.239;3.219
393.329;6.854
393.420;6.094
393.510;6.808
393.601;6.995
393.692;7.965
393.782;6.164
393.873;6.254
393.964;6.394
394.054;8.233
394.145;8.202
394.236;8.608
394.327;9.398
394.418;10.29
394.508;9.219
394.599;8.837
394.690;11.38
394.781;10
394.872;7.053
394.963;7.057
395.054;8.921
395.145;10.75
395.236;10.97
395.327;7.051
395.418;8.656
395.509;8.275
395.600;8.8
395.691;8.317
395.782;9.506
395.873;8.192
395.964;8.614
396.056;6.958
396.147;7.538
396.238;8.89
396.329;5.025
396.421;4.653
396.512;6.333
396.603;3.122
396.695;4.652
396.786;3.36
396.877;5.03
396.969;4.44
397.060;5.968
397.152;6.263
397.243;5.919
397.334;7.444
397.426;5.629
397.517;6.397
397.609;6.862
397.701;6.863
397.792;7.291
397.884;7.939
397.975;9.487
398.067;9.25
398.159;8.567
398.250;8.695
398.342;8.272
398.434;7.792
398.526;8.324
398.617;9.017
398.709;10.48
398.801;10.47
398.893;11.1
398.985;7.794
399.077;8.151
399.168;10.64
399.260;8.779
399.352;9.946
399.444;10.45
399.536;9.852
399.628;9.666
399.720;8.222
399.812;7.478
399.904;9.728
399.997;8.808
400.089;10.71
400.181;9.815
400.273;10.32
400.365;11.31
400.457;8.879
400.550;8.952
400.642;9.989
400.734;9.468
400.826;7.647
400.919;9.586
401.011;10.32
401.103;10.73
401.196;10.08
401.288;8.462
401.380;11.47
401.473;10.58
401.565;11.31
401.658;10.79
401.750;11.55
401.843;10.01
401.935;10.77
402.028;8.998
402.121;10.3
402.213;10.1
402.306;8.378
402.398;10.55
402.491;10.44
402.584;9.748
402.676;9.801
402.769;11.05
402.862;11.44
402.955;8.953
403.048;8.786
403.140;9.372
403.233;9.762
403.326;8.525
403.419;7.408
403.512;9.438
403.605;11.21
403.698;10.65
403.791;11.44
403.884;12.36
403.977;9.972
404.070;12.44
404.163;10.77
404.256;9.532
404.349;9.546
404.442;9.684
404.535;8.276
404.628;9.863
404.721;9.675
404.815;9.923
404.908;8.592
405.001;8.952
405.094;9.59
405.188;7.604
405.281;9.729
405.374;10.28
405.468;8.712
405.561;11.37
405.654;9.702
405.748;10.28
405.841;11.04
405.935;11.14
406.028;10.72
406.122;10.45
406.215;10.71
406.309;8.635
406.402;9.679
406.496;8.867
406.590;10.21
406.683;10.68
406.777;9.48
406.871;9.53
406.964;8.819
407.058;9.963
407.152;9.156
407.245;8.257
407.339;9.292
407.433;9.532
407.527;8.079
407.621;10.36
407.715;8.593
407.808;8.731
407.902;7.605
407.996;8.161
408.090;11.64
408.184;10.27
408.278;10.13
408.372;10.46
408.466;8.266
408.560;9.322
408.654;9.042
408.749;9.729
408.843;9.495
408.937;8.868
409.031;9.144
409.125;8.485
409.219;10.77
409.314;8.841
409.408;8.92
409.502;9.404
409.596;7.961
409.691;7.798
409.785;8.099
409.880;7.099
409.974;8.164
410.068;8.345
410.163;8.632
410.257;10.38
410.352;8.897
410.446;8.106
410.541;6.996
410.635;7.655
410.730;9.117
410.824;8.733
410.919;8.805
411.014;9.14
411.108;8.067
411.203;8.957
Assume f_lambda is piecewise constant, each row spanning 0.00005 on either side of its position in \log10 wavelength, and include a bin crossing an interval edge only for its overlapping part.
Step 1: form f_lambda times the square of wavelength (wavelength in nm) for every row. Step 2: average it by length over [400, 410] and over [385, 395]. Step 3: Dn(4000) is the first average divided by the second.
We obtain 1.3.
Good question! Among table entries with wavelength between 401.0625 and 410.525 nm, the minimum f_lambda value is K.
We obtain 7.099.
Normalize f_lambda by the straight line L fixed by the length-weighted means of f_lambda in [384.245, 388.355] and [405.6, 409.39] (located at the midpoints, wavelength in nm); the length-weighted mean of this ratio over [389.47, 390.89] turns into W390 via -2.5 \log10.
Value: 0.03 mag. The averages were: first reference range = 8.19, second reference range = 9.55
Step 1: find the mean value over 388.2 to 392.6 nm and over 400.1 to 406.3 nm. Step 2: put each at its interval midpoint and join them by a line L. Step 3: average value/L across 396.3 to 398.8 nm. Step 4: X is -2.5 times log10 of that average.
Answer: 0.31 mag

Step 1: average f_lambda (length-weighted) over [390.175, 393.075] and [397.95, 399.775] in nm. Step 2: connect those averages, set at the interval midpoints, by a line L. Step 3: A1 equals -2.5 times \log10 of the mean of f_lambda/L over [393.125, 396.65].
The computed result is 0.15 mag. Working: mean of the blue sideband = 8.54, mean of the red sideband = 9.24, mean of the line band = 7.71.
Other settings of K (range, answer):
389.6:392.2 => 6.164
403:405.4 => 7.408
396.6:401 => 3.122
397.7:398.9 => 6.863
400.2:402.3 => 7.647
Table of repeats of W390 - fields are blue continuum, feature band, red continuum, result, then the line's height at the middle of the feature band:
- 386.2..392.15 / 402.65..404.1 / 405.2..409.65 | -0.11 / 9.18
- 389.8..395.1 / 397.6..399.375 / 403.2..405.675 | 0.03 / 9.04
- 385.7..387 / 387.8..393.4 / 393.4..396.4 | 0.14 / 8.72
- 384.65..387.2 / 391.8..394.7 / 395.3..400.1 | 0.06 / 8.17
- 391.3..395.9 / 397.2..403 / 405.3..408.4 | -0.04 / 8.95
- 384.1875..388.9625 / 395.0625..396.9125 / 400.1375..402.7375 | 0.25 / 9.22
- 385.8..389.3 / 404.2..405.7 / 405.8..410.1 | -0.05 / 9.05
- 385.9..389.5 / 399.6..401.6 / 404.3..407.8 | -0.08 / 8.98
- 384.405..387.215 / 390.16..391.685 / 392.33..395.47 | -0.08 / 8.27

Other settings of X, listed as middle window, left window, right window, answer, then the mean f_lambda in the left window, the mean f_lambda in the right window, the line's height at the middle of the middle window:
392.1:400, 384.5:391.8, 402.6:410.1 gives 0.11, 8.06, 9.53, 8.7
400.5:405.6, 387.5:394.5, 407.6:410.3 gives -0.16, 7.66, 9.05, 8.59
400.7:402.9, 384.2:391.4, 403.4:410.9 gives -0.13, 7.93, 9.42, 9.01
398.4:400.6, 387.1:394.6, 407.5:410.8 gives -0.15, 7.68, 8.91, 8.26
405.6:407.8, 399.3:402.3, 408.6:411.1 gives -0.07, 9.86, 8.71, 9.11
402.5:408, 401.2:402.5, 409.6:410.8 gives -0.03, 10.3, 8.27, 9.45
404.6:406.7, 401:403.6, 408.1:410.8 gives -0.04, 9.98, 8.91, 9.48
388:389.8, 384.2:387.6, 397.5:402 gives 0.30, 8.48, 9.39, 8.67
